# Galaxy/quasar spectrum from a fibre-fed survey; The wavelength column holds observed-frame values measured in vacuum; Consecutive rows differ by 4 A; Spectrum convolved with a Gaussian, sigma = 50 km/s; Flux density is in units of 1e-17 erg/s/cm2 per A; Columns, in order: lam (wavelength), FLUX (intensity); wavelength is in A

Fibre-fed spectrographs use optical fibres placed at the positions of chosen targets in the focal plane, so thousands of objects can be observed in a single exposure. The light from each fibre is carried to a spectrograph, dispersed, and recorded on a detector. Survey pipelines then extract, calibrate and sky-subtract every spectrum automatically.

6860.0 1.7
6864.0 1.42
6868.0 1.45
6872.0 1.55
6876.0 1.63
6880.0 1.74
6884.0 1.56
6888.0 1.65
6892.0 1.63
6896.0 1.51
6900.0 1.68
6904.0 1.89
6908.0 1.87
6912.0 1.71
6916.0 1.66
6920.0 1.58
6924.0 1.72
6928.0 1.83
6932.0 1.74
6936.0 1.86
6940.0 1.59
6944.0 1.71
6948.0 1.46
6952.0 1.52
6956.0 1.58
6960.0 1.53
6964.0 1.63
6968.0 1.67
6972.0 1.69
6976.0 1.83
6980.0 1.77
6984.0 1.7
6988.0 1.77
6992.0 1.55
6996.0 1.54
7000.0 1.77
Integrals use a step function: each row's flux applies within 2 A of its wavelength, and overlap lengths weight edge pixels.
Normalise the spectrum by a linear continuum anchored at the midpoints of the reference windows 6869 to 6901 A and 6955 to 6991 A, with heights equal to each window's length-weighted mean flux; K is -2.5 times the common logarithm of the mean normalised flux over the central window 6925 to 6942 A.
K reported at -0.06 mag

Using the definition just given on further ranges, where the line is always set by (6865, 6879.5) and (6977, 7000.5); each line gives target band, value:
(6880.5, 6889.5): -0.038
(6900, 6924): -0.089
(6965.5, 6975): -0.019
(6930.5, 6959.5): 0.004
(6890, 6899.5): -0.005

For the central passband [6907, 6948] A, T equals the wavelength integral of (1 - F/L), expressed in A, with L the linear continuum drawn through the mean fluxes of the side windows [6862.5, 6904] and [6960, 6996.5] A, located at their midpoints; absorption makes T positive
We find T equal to -1.8 A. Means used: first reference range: 1.6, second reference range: 1.68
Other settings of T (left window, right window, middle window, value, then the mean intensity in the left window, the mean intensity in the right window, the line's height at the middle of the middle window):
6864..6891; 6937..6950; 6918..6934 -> -1.2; 1.58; 1.61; 1.6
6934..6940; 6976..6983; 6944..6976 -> 3.0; 1.77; 1.78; 1.77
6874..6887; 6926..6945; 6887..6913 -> -0.4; 1.64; 1.75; 1.68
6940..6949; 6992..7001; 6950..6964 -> 0.4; 1.6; 1.62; 1.6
